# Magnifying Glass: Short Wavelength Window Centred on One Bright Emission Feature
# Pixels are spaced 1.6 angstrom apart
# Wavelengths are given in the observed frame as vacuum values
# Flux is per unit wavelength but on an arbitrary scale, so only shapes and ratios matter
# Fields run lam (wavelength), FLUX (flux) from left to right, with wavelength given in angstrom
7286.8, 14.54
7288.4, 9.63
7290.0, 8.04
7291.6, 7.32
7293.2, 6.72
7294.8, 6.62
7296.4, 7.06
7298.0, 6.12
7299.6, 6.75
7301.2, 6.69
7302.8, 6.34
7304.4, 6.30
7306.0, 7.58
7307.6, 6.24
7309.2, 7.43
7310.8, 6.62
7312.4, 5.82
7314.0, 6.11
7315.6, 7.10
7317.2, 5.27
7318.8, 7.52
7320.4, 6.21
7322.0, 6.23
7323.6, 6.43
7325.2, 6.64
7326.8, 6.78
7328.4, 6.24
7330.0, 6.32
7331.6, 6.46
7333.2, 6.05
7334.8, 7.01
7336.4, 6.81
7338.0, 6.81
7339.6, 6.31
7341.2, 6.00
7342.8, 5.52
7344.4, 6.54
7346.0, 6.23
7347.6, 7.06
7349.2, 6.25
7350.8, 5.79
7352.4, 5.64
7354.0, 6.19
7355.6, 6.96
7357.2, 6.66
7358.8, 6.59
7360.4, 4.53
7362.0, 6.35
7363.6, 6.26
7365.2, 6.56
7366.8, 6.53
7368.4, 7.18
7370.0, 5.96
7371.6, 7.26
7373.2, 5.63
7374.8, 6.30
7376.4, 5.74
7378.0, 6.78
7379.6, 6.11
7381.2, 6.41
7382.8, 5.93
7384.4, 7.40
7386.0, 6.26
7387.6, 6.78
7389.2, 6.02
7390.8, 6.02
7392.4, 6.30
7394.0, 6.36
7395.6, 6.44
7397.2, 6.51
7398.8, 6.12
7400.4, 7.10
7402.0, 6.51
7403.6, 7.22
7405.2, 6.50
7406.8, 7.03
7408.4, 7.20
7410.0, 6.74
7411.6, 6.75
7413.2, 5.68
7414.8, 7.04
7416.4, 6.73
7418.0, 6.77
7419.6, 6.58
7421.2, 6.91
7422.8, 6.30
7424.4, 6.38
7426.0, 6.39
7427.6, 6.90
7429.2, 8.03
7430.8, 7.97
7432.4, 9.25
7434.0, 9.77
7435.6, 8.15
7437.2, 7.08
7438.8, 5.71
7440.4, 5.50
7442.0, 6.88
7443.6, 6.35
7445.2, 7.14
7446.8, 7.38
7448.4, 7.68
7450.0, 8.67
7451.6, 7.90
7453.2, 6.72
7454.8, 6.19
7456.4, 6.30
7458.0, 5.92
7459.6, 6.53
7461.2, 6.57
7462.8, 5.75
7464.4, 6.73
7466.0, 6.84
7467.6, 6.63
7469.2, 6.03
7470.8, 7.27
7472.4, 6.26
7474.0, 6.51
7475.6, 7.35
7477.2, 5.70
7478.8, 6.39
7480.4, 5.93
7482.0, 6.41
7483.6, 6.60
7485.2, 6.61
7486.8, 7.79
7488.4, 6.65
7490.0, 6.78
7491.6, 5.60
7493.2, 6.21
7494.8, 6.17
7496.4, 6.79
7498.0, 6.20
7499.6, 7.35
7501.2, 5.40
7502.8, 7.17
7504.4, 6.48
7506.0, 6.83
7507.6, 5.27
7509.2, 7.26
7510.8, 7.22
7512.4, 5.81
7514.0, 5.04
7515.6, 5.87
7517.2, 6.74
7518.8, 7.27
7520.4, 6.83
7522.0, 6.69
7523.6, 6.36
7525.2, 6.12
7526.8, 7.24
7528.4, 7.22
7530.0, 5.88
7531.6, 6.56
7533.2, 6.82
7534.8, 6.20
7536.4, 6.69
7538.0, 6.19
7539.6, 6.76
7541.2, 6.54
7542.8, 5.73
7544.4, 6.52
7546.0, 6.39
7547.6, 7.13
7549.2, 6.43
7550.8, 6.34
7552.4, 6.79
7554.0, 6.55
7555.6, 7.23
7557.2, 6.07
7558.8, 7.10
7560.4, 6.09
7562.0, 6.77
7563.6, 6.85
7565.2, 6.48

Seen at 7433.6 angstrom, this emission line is [S II] 6716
